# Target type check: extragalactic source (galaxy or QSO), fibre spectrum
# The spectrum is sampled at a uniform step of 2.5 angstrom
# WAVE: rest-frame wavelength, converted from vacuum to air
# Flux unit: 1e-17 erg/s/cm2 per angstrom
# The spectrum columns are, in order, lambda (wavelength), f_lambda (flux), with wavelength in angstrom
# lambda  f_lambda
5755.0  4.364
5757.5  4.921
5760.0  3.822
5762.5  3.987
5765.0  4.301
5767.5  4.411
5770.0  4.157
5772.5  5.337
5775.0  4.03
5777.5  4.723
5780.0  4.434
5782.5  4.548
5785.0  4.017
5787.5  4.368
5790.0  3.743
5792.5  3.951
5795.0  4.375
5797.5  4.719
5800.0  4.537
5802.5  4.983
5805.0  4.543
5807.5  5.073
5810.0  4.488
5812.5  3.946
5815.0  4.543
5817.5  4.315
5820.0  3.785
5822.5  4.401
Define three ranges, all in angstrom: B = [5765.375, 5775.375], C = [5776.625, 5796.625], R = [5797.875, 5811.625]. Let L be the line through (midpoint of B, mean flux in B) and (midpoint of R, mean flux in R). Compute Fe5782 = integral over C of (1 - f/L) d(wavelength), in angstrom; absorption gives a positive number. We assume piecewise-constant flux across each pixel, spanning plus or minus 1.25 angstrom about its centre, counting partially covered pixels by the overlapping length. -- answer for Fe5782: 1.43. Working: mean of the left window 4.51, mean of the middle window 4.27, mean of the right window 4.7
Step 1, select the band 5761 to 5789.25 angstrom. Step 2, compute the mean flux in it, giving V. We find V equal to 4.38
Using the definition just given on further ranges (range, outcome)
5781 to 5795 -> 4.15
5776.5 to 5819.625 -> 4.41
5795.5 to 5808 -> 4.73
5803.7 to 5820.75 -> 4.4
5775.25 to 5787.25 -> 4.39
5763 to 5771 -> 4.27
